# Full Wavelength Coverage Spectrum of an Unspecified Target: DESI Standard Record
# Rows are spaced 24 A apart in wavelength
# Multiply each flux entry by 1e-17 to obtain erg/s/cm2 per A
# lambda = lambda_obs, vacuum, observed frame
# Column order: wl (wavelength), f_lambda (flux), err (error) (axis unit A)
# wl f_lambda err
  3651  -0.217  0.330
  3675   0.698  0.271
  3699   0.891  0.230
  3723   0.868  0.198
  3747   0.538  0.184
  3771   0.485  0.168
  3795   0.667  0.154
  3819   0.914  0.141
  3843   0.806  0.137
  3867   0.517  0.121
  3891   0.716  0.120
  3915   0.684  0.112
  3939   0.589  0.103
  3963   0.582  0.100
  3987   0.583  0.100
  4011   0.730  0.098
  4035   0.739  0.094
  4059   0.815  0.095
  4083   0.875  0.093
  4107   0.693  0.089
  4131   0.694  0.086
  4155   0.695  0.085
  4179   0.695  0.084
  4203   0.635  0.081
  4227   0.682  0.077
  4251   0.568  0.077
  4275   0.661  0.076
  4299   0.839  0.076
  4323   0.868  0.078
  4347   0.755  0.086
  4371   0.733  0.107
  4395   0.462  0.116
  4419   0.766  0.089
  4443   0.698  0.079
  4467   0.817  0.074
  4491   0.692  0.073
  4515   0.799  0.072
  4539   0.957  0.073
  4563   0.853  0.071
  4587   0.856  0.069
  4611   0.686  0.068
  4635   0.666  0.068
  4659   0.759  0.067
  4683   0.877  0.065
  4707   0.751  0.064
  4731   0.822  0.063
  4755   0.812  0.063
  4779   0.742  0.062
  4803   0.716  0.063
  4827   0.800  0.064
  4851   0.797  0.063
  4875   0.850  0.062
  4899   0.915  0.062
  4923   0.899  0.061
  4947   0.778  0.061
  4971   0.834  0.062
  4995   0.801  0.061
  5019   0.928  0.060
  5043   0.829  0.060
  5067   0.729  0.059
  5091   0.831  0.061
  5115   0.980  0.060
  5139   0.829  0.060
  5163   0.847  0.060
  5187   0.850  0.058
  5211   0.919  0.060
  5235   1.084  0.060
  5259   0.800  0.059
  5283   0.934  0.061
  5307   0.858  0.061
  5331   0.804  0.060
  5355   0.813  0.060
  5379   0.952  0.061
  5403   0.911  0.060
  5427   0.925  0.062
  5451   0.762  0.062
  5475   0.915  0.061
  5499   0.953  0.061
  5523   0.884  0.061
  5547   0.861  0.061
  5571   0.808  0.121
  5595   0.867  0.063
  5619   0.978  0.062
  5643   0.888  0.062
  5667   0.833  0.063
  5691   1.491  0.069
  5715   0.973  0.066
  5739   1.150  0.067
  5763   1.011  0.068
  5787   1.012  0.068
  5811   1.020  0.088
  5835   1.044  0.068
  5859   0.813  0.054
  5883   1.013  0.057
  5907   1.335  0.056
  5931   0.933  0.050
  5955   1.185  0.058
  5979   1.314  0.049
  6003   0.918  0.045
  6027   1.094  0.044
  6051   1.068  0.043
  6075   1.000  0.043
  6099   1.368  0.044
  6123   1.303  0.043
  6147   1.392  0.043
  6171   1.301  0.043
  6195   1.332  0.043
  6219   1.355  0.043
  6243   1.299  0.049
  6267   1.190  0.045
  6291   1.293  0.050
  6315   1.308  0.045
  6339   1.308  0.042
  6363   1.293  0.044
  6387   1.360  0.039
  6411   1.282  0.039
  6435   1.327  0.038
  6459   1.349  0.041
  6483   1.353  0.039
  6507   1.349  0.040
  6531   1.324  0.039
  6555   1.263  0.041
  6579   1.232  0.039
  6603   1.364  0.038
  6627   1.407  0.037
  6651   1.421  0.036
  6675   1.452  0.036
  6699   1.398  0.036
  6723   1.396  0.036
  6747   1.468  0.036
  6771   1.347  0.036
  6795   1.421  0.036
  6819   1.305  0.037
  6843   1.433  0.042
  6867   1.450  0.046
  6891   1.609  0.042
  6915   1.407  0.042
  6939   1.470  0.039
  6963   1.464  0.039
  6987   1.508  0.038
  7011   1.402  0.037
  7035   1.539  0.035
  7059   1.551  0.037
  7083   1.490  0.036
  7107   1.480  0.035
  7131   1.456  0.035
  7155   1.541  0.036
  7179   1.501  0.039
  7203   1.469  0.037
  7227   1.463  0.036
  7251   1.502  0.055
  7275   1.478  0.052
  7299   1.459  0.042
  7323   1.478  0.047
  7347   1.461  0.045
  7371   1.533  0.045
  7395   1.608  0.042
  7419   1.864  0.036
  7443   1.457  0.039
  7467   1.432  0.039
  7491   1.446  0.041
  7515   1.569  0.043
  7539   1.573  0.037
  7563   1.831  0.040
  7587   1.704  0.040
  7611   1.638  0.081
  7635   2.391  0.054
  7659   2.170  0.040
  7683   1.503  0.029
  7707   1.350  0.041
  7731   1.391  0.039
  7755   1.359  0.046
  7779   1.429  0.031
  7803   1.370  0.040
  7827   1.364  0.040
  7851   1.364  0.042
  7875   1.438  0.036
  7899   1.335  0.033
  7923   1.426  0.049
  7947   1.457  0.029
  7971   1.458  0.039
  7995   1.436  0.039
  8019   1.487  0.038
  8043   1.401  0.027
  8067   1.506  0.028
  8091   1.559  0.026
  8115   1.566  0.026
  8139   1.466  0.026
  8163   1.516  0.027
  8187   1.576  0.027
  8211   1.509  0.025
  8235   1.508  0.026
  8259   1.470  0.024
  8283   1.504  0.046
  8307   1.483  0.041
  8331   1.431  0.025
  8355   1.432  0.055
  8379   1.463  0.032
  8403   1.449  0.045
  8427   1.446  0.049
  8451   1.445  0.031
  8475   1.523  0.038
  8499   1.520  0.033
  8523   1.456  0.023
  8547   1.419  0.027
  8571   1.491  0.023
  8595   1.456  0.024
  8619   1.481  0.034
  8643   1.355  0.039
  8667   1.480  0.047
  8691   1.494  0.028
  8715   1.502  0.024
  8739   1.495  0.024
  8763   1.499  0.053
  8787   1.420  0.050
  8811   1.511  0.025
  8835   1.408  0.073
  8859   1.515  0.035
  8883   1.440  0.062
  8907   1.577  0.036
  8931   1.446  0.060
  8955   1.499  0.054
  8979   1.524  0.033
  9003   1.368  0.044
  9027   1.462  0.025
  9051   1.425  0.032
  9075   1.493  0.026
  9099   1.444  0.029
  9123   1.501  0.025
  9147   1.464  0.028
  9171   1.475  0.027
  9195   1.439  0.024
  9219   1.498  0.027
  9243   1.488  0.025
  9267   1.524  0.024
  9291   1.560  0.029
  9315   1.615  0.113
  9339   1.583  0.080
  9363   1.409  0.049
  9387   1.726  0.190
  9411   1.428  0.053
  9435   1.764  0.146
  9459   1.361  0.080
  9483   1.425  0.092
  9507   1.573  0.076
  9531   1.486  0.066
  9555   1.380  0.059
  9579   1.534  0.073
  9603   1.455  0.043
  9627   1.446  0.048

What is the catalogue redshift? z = 0.53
